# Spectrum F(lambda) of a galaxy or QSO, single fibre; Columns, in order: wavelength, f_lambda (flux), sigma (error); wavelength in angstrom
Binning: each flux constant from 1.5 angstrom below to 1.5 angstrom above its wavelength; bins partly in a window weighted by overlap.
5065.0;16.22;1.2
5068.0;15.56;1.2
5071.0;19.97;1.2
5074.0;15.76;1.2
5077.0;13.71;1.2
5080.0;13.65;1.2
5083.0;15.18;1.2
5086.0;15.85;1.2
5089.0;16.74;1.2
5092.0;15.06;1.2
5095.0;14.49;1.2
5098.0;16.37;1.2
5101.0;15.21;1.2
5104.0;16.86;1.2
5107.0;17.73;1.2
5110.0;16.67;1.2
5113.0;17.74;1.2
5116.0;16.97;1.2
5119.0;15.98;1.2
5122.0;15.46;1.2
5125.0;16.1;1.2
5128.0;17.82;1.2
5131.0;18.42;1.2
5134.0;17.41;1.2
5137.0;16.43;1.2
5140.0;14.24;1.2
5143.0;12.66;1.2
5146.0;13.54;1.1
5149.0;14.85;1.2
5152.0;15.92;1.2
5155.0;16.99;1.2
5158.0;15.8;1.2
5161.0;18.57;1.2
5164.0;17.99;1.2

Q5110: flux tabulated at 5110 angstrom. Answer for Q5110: 16.67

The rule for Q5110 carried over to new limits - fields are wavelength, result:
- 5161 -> 18.57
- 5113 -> 17.74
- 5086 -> 15.85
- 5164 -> 17.99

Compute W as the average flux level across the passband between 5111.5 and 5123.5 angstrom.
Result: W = 16.5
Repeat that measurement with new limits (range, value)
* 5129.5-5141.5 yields 16.6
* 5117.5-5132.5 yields 16.8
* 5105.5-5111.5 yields 17.2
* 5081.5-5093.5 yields 15.7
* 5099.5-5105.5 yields 16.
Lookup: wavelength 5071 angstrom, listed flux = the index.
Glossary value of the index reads 19.97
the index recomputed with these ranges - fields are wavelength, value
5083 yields 15.18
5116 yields 16.97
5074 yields 15.76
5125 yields 16.1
